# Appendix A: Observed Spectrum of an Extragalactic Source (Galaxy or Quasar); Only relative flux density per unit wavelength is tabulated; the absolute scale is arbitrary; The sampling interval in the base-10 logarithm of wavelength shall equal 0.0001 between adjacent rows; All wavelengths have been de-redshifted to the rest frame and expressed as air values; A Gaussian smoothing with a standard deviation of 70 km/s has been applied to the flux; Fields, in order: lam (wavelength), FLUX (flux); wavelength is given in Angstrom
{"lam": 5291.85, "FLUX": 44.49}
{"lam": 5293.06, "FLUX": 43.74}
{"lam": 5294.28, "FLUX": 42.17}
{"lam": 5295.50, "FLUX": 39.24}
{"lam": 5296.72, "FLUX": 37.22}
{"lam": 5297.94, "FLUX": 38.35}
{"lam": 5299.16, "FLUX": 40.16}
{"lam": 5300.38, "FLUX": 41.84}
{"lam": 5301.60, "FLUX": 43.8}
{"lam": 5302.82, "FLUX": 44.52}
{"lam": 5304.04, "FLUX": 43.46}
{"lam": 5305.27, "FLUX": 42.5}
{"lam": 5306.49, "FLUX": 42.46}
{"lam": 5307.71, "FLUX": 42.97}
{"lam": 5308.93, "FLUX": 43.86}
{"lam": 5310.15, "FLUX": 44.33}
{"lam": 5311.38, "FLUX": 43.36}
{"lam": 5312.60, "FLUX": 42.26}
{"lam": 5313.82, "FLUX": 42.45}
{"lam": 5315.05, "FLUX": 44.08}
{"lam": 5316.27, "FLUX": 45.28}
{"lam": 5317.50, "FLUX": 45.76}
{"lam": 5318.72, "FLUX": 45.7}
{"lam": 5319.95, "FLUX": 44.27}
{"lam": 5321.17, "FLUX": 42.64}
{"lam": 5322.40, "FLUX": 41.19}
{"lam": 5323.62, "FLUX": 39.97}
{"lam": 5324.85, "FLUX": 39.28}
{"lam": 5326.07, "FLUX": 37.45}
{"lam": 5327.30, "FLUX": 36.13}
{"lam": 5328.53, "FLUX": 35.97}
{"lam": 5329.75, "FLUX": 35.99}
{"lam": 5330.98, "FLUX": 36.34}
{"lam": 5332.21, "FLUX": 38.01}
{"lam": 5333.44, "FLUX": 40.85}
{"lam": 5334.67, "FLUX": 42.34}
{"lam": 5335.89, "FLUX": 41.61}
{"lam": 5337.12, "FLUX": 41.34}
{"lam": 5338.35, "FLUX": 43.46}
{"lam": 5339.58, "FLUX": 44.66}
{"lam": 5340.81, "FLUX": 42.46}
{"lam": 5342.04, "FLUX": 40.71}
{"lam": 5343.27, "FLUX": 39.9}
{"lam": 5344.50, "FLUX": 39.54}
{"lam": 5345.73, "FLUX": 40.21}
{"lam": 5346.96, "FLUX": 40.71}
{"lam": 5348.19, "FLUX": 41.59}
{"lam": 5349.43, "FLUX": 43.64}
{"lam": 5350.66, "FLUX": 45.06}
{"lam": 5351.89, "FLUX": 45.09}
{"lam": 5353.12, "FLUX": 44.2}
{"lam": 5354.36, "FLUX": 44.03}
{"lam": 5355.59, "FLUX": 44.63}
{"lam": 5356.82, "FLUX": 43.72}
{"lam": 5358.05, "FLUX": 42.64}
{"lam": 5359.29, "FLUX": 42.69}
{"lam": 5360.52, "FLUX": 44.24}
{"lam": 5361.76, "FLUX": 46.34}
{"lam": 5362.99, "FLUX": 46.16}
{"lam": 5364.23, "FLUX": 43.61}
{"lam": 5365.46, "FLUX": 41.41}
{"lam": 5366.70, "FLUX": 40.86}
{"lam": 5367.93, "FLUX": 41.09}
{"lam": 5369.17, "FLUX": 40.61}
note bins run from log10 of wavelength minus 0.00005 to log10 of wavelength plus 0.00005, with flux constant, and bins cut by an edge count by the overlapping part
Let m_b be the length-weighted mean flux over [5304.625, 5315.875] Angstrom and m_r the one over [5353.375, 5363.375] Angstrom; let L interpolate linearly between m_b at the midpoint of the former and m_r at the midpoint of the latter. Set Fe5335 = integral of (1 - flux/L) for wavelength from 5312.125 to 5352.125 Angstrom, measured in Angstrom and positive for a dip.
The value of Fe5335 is 2.12 Angstrom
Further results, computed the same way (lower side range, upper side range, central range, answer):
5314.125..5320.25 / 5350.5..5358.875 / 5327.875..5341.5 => 1.3 Angstrom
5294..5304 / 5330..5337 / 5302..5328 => -1.4 Angstrom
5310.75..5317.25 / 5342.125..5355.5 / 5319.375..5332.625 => 1.3 Angstrom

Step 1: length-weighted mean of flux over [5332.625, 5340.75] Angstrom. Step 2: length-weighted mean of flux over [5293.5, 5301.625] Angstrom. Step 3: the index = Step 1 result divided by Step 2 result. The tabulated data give 1.05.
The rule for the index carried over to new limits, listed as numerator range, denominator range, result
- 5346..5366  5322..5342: 1.10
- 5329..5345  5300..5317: 0.93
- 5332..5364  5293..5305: 1.03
